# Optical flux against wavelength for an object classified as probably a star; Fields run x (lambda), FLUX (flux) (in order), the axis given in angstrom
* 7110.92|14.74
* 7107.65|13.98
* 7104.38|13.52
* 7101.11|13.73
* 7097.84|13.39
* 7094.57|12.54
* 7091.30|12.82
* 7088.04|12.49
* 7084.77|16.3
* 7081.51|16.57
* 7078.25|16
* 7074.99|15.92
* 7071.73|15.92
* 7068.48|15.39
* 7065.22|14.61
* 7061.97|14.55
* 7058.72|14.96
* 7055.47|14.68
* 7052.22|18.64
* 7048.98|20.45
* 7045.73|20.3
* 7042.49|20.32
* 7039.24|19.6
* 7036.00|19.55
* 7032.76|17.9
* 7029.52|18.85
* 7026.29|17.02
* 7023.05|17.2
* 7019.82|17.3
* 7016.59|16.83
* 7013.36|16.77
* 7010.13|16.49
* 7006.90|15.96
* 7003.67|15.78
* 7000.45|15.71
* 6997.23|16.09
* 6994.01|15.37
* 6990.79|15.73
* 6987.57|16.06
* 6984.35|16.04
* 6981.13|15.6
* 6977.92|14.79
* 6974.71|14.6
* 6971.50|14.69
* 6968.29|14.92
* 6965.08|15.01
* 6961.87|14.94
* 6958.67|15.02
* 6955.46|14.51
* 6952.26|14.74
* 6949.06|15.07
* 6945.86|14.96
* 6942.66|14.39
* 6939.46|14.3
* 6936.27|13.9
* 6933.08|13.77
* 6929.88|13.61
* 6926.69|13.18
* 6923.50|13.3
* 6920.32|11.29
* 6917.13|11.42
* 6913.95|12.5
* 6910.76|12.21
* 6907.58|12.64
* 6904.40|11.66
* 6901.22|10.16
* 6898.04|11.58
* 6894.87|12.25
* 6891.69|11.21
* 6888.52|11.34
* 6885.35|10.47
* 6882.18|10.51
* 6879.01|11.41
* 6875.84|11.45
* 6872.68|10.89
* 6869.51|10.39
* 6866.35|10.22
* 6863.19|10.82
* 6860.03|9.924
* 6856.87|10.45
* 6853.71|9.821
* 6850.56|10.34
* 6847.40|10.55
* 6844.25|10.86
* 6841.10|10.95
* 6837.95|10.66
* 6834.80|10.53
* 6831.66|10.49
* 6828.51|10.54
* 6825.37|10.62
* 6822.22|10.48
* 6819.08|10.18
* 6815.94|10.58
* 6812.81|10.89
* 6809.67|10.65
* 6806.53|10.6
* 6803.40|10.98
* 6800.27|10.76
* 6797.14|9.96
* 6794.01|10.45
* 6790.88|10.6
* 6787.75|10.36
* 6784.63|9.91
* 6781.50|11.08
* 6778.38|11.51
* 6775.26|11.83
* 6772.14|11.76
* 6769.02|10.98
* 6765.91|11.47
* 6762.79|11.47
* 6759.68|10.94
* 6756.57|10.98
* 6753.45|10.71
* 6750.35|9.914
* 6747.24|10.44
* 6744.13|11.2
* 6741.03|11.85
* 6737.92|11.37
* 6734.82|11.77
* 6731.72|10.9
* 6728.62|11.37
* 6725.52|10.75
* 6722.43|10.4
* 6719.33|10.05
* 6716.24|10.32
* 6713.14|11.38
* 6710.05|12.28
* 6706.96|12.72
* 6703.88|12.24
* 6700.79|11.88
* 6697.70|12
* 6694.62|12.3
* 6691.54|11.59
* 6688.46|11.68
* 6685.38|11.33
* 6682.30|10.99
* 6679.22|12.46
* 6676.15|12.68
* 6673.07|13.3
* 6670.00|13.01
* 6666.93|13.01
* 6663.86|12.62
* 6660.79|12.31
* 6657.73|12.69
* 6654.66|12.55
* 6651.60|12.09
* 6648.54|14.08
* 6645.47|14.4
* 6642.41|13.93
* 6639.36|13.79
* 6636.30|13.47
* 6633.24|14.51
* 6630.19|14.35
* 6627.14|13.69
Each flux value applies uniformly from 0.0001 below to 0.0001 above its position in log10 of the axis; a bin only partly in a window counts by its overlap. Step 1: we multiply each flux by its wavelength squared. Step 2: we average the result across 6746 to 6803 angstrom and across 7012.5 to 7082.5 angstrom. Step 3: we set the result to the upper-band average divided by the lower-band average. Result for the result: 1.7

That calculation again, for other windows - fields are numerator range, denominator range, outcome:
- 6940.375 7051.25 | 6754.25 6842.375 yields 1.61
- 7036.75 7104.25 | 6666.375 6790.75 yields 1.54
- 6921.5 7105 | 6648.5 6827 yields 1.49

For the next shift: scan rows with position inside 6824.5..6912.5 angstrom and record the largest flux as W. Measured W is 12.64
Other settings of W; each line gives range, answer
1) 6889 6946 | 14.96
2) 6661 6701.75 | 13.3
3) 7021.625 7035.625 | 18.85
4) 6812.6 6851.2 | 10.95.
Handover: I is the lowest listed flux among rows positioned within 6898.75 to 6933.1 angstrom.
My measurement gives 10.16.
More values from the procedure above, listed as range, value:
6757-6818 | 9.91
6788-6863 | 9.821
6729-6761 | 9.914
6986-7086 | 14.55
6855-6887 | 9.924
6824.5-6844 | 10.49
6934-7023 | 13.9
